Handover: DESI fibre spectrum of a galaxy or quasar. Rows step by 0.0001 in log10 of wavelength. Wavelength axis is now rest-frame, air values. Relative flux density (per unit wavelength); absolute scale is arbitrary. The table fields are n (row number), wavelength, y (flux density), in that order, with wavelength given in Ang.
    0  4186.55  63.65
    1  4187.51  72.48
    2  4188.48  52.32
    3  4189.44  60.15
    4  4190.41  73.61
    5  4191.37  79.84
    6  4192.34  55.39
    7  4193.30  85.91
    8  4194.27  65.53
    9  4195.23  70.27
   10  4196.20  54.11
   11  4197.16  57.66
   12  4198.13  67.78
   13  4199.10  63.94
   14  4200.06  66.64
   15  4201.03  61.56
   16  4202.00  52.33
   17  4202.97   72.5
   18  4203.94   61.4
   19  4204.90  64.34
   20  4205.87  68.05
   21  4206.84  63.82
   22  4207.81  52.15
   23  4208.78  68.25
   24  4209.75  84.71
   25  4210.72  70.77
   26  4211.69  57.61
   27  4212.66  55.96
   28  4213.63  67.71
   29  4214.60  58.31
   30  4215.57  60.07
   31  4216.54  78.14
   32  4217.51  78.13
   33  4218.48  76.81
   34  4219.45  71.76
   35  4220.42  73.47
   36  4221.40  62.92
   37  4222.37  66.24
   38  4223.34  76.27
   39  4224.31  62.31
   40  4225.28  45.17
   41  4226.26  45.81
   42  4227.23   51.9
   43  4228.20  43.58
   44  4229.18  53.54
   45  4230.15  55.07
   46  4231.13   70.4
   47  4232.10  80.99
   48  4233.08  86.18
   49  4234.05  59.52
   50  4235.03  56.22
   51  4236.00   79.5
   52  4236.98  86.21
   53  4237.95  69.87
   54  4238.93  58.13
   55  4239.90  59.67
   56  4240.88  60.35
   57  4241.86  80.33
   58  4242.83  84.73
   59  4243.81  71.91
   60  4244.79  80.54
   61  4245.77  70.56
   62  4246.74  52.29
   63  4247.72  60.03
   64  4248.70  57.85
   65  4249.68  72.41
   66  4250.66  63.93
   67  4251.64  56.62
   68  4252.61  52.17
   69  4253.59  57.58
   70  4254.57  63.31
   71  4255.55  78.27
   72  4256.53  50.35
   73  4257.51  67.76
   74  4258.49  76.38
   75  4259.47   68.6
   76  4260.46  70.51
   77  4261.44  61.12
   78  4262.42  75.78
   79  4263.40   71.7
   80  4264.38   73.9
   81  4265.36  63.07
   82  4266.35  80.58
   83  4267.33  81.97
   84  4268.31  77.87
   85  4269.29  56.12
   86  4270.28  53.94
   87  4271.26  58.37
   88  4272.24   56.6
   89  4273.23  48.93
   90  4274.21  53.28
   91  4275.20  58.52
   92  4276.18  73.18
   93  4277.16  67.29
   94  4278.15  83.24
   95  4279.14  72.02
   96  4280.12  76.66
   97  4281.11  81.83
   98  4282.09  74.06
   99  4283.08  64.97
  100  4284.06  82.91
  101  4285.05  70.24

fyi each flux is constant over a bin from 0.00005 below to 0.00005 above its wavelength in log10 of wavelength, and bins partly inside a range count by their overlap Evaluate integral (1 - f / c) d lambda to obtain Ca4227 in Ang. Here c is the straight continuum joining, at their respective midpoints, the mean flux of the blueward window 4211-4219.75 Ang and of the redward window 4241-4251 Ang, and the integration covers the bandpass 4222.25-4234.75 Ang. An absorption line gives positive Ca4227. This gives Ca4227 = 1.3 Ang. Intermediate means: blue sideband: 67.2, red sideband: 69.2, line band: 61.1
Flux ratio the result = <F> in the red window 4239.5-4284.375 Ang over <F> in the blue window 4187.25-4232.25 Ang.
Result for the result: 1.0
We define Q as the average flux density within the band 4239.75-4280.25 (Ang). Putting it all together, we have 66.6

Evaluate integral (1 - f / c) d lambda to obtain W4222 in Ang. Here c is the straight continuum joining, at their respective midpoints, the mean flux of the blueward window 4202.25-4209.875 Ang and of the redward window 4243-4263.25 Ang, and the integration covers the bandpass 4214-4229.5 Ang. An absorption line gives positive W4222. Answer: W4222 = 0.65 Ang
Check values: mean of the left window 65.6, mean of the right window 65.8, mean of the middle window 62.9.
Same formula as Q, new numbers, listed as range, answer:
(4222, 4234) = 61.4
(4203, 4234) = 64.9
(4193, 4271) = 66.1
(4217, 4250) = 66.5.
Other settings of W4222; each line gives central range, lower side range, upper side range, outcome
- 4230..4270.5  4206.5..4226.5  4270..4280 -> -2.4 Ang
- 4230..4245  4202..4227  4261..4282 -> -1.1 Ang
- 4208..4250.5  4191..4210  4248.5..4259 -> -1.3 Ang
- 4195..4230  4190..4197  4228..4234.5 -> 1.9 Ang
